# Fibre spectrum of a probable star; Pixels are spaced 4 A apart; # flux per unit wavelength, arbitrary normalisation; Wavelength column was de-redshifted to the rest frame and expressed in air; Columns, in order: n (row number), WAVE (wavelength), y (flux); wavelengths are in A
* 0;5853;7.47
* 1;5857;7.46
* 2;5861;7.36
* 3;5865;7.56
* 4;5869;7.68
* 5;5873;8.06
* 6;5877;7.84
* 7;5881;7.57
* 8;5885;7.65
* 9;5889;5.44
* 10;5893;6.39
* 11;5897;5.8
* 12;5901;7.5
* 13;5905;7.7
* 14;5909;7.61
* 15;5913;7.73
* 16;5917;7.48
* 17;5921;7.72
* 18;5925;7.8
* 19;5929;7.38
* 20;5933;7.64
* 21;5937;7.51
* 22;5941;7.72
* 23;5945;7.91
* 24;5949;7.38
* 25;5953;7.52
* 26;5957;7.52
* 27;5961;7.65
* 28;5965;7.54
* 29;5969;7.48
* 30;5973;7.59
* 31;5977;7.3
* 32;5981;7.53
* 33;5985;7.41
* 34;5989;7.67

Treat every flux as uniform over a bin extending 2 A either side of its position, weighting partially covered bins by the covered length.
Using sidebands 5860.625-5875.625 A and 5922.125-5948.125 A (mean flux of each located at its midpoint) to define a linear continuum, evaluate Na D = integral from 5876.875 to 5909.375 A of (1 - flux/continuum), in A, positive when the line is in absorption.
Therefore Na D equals 3.0 A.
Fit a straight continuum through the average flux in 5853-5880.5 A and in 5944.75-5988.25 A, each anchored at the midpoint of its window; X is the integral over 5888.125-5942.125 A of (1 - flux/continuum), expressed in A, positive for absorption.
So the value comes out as 2.18 A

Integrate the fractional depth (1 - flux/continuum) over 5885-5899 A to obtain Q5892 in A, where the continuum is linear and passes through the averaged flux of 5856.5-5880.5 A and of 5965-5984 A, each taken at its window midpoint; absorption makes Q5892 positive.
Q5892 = 2.75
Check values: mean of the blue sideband 7.67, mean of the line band 6.13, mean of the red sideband 7.48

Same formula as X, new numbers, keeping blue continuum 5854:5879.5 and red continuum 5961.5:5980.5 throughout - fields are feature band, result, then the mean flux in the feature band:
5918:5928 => -0.2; 7.69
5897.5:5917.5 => 0.3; 7.48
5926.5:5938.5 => 0.0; 7.52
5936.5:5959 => -0.2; 7.6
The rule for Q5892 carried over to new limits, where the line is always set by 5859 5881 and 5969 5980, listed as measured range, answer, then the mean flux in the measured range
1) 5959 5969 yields -0.1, 7.57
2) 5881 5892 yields 1.3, 6.72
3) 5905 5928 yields -0.2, 7.66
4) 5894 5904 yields 1.2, 6.73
